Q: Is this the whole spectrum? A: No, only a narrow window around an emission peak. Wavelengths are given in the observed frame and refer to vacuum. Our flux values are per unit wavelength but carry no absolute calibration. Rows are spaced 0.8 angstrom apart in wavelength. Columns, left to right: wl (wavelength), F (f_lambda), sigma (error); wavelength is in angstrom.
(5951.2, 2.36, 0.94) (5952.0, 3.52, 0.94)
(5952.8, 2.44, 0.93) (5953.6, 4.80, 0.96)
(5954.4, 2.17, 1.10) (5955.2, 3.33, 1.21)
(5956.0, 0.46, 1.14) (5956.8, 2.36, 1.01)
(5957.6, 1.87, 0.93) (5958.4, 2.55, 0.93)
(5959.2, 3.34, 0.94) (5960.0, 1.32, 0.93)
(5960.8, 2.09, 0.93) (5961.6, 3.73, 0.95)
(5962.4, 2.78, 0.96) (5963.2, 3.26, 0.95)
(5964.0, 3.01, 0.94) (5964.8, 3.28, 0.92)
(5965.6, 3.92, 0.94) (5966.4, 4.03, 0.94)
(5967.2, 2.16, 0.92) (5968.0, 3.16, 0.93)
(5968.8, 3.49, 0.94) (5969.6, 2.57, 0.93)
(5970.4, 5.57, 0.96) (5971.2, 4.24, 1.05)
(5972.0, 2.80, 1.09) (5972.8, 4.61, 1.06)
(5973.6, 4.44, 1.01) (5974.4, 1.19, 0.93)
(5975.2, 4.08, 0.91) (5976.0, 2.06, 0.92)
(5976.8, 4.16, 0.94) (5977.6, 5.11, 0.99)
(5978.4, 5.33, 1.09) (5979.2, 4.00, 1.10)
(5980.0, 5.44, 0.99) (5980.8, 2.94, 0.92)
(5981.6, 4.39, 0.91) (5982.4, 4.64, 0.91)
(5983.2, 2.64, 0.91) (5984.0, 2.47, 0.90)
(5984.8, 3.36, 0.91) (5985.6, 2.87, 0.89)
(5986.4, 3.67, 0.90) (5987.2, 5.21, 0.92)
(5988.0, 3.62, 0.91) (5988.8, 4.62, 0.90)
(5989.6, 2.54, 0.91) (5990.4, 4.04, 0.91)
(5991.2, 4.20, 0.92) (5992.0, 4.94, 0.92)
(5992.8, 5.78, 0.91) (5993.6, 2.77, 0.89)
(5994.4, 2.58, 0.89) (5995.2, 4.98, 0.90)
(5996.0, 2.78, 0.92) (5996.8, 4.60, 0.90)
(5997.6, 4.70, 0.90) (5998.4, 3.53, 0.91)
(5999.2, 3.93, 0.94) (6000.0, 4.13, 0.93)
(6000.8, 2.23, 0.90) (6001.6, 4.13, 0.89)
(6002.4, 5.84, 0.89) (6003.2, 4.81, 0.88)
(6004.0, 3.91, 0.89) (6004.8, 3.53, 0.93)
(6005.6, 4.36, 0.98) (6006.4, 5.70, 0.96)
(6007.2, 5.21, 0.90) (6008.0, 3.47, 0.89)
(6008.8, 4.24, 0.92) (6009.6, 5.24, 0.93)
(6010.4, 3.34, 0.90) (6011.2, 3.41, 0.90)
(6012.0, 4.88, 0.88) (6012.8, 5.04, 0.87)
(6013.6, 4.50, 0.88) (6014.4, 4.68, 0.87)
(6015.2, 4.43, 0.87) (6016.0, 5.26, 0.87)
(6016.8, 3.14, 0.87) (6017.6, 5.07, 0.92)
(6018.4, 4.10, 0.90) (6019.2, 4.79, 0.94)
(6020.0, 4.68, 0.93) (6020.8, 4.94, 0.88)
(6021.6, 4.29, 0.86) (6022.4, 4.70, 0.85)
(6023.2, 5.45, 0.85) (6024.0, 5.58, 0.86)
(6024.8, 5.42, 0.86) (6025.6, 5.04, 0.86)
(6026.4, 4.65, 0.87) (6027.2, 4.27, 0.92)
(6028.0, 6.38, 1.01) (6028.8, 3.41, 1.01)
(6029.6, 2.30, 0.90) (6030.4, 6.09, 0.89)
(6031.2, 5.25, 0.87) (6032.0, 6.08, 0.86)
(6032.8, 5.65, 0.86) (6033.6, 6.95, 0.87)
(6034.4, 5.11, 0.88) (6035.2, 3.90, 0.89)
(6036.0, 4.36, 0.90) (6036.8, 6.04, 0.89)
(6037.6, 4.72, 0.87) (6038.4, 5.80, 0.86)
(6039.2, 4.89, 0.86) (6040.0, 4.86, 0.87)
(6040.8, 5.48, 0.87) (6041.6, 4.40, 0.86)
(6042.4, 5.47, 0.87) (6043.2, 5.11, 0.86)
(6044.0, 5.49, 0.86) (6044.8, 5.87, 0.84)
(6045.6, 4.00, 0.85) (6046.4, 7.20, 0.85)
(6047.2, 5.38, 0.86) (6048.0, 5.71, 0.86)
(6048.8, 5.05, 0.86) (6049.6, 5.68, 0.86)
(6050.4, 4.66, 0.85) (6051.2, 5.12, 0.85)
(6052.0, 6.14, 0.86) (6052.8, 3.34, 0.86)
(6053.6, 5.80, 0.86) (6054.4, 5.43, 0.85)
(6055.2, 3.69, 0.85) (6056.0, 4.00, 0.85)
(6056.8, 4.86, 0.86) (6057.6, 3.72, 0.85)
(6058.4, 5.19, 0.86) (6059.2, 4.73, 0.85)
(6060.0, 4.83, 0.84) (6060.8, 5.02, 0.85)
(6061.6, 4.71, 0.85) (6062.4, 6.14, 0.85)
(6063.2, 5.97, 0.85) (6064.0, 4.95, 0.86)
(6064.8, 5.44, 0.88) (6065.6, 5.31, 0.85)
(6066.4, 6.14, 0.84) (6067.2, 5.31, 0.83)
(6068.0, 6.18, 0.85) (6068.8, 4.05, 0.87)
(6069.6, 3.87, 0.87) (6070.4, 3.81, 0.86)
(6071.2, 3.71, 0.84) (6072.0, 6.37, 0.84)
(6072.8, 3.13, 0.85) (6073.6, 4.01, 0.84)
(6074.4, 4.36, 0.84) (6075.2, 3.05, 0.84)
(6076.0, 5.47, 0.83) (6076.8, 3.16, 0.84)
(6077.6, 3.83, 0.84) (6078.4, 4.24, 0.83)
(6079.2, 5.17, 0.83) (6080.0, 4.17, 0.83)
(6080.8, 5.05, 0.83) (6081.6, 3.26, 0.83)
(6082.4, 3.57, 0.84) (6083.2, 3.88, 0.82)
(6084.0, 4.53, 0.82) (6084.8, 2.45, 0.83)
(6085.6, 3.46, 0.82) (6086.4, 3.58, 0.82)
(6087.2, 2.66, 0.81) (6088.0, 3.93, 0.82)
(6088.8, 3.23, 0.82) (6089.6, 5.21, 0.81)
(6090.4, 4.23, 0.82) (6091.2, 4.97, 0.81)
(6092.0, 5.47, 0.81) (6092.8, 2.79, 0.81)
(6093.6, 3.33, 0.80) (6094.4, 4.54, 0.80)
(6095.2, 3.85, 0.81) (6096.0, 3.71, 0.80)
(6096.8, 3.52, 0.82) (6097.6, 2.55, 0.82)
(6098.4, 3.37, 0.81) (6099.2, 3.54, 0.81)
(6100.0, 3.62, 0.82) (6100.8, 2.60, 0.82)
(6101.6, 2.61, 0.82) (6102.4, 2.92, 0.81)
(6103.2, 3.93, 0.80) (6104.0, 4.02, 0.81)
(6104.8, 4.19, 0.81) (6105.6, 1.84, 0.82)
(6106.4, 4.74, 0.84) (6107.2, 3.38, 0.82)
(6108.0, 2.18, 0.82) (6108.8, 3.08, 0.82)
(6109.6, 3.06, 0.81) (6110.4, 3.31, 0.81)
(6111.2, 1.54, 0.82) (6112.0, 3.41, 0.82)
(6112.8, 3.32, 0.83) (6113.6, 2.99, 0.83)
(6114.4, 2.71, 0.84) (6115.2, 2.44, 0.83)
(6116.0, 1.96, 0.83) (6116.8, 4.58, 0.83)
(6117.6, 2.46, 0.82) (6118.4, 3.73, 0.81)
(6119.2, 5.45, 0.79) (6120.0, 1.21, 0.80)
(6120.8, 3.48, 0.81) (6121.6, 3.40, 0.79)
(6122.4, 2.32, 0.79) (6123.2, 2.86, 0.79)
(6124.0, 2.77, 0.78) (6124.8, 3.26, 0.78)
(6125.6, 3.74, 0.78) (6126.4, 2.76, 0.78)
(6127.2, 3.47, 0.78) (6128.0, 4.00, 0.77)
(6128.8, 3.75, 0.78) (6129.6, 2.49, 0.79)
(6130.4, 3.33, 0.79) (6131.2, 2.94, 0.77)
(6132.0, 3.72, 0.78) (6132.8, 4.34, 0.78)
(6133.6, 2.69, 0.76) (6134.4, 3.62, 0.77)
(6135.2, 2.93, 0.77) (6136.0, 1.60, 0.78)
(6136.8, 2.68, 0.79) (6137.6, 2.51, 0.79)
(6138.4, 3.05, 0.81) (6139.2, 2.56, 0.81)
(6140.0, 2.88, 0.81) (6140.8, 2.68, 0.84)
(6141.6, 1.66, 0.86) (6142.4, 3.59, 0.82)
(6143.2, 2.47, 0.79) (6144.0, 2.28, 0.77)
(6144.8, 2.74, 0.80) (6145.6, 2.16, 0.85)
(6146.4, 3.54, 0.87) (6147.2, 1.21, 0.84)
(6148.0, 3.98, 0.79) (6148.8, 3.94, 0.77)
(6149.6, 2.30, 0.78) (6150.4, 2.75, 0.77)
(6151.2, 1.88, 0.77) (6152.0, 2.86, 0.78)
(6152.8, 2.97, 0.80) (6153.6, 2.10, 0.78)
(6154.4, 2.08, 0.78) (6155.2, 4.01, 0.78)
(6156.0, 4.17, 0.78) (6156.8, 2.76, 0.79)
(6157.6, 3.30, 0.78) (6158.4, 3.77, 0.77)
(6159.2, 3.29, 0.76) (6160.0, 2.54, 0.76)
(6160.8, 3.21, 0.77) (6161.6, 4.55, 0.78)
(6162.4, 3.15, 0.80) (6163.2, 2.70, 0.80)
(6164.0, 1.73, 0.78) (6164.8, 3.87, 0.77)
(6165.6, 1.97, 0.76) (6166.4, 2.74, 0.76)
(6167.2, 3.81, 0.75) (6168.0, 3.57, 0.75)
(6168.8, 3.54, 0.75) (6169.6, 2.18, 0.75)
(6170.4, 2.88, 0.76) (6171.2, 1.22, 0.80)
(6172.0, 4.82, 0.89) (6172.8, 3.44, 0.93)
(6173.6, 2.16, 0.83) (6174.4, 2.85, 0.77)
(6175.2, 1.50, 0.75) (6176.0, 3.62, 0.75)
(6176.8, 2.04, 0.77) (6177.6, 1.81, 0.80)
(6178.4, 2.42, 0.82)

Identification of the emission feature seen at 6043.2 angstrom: C III]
